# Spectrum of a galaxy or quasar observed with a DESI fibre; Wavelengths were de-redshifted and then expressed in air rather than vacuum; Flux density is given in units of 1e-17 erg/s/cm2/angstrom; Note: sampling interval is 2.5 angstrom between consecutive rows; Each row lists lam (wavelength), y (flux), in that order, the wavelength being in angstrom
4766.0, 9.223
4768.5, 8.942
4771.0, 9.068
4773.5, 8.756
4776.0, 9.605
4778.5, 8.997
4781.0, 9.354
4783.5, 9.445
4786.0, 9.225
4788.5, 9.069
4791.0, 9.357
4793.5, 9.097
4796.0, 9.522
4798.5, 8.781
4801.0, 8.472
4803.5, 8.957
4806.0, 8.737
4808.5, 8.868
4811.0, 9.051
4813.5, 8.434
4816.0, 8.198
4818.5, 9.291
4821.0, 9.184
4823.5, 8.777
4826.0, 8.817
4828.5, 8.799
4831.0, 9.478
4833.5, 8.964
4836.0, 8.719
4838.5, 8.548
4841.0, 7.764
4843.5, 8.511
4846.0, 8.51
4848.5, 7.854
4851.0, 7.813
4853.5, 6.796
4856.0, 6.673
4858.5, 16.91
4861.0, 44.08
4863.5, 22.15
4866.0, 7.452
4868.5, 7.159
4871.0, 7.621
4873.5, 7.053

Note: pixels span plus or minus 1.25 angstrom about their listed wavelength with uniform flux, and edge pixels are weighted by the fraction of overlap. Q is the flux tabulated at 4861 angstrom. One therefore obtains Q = 44.08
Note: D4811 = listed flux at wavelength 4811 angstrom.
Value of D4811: 9.051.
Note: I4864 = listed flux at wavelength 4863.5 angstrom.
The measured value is 22.15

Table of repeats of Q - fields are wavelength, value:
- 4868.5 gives 7.159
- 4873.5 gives 7.053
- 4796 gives 9.522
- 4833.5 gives 8.964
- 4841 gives 7.764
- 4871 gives 7.621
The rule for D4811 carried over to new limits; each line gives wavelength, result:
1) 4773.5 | 8.756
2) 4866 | 7.452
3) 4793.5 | 9.097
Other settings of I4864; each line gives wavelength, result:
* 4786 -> 9.225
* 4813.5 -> 8.434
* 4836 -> 8.719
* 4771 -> 9.068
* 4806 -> 8.737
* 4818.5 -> 9.291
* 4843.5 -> 8.511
